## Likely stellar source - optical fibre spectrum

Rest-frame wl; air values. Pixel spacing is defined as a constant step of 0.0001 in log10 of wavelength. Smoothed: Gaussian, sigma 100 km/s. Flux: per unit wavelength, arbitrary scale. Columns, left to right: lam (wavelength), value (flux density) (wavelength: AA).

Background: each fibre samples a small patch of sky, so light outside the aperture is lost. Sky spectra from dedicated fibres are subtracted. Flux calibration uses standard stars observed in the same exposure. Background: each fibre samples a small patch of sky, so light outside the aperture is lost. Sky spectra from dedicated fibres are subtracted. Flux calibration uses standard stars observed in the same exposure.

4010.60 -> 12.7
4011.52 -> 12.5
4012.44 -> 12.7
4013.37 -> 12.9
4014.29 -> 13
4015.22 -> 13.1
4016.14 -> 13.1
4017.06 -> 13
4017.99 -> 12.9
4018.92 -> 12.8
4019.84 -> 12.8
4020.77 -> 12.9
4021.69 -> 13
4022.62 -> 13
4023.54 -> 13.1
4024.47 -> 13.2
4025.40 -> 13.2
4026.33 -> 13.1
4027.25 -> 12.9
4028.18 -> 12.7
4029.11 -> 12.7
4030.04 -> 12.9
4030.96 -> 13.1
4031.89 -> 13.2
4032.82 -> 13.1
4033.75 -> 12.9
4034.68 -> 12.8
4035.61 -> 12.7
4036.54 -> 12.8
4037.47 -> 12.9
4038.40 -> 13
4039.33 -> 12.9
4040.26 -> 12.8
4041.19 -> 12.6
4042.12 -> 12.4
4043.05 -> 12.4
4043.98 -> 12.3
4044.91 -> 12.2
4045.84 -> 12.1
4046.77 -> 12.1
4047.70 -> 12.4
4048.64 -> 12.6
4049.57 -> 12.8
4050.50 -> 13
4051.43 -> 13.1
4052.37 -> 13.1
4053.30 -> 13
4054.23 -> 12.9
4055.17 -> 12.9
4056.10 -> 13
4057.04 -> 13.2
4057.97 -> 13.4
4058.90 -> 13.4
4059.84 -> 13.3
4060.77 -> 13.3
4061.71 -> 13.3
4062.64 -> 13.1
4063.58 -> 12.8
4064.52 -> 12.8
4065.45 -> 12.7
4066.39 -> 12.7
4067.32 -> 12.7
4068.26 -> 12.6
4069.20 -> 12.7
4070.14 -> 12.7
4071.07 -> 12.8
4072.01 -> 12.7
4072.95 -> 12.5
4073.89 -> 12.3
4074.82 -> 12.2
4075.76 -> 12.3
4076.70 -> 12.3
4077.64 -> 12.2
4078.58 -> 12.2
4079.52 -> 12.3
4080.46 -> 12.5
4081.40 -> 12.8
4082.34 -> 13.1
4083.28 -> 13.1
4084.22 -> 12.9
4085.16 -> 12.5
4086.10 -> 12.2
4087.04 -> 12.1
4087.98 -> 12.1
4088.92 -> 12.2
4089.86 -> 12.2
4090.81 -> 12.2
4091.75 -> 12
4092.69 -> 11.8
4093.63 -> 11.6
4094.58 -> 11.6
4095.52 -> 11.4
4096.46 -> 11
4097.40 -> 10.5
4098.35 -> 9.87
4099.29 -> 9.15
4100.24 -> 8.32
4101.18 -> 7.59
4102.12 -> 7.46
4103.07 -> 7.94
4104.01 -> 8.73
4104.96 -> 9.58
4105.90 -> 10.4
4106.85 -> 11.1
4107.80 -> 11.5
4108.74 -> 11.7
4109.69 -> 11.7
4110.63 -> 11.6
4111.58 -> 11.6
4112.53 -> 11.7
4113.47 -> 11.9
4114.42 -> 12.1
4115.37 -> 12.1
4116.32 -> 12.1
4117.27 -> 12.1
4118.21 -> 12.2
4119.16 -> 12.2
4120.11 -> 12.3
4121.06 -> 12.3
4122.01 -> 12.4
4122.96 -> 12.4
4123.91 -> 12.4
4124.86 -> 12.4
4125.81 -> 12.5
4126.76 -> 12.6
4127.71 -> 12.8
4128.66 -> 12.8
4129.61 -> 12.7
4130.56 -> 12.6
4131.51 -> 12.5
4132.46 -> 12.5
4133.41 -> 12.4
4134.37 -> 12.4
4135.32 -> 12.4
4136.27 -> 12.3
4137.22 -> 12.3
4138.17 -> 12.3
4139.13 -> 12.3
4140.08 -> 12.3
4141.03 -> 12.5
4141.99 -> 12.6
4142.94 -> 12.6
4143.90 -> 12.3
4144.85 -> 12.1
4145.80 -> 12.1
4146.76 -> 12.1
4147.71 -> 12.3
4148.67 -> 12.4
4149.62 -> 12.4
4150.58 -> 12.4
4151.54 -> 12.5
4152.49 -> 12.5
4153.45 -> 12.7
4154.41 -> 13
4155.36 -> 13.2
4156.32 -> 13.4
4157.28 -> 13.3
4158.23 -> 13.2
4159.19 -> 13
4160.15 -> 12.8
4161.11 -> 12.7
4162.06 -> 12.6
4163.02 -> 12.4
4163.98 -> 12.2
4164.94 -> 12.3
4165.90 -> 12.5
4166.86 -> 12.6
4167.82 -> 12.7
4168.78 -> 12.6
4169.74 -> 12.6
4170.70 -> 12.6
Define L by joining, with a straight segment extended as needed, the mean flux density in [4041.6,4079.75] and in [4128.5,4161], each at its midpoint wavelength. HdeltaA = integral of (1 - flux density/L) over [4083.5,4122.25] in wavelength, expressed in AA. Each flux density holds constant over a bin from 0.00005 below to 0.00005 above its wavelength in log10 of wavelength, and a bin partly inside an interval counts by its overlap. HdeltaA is 4.3 AA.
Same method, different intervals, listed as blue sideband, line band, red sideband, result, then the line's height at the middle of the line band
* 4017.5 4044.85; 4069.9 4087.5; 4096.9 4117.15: -1.8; 11.3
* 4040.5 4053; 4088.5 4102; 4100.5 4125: 1.0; 11.5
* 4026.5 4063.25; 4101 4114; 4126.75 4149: 2.2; 12.6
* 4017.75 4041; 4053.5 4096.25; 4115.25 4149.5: 0.4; 12.7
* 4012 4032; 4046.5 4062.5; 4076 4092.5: -0.4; 12.7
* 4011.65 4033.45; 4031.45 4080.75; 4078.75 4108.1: -2.7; 12.1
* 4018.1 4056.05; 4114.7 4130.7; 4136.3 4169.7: 0.3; 12.6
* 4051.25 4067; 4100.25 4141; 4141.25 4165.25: 3.5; 12.8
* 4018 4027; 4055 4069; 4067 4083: -0.4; 12.6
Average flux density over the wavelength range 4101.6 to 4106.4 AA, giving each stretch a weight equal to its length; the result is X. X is 8.82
